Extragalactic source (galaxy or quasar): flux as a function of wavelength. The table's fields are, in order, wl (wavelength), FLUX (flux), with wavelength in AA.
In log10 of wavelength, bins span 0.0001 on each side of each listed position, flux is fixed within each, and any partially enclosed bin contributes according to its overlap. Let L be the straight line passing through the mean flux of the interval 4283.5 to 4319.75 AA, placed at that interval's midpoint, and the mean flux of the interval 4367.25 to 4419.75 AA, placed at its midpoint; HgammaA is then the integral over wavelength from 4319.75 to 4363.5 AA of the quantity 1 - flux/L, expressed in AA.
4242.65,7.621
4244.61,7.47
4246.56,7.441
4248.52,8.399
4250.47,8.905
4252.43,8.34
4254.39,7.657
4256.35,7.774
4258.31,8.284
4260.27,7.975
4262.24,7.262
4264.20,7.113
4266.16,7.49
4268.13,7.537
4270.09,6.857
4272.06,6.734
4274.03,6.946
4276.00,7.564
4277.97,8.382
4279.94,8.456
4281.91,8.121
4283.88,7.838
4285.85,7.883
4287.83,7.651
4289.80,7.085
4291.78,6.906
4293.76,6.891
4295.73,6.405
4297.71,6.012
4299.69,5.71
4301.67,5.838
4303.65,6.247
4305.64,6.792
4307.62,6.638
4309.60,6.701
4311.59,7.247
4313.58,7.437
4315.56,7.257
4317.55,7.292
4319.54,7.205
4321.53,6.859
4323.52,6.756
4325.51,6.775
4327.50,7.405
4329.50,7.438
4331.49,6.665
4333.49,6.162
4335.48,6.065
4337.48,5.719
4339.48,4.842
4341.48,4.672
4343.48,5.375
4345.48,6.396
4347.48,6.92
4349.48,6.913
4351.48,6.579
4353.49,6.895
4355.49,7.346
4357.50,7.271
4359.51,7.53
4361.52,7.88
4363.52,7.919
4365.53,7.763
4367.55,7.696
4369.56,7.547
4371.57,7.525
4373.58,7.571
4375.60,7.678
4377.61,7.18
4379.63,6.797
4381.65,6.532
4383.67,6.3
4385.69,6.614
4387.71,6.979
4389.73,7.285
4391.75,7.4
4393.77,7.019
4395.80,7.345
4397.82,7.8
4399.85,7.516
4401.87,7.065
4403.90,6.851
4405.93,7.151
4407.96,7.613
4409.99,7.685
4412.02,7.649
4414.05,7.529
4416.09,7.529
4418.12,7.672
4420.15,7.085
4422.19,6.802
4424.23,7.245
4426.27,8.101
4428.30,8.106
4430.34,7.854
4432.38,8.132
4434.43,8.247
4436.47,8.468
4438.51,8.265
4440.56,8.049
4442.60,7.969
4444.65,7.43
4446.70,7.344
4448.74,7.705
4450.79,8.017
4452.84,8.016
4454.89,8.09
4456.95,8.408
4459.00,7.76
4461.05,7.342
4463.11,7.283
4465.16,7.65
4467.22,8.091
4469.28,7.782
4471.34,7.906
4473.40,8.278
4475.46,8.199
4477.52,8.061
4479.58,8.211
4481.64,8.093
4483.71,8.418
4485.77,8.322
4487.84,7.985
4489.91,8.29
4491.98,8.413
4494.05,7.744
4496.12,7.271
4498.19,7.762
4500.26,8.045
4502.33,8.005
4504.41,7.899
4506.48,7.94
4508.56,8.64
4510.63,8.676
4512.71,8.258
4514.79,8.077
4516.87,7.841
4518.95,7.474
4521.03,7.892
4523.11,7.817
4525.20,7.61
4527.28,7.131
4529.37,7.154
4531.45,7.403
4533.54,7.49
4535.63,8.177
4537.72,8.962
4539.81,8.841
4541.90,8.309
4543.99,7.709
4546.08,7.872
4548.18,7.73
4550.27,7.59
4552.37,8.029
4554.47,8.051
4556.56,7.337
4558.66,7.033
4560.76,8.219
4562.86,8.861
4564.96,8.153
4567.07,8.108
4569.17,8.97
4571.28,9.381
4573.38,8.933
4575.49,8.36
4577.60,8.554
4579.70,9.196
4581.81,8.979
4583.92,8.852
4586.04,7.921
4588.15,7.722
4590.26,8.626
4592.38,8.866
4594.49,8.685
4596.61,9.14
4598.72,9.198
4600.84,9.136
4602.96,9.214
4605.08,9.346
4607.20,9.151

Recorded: 2.6 AA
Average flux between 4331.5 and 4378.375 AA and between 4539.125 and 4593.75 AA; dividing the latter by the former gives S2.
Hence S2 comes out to 1.2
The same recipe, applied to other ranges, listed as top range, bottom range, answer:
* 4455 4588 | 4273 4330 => 1.14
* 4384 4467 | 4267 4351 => 1.11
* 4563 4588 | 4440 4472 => 1.11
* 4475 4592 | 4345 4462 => 1.09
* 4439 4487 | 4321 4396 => 1.15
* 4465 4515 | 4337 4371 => 1.19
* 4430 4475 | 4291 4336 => 1.18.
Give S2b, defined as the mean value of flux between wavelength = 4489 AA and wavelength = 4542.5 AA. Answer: 7.96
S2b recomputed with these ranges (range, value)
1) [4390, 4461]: 7.67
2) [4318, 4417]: 7.01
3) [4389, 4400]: 7.39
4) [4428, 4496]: 7.99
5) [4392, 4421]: 7.4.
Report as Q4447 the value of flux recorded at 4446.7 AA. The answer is 7.344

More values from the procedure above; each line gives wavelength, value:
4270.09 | 6.857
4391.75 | 7.4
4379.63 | 6.797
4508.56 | 8.64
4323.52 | 6.756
